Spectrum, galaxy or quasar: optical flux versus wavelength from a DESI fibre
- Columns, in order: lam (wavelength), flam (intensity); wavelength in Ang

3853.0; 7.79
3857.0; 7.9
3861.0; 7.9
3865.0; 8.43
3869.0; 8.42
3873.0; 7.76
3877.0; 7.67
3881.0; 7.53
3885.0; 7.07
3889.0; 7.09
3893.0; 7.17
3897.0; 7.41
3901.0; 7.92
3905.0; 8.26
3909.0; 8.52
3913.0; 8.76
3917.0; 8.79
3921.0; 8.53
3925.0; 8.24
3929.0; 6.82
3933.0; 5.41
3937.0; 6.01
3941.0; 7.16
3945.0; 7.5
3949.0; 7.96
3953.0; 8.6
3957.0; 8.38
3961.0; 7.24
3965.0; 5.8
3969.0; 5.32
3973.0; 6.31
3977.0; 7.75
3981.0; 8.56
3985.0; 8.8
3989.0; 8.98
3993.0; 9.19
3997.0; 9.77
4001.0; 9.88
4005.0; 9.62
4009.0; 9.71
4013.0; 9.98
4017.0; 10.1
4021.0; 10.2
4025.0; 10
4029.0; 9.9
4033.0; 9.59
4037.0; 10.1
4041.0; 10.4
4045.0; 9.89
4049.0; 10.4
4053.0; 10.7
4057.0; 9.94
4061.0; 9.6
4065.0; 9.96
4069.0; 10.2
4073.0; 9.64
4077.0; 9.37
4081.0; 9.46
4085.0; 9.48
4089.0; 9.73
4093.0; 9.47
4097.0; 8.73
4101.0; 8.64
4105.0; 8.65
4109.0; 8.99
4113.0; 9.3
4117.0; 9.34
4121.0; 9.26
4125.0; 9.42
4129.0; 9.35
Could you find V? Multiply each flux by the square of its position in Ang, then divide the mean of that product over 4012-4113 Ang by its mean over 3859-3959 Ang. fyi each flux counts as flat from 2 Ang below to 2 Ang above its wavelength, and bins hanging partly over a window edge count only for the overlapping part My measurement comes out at 1.36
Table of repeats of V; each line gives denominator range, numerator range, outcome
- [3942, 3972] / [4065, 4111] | 1.38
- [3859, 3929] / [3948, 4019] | 1.12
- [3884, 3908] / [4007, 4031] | 1.41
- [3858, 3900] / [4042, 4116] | 1.38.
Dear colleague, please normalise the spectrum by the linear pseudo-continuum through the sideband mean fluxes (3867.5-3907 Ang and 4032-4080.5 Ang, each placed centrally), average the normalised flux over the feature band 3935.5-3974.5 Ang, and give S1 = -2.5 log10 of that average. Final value 0.21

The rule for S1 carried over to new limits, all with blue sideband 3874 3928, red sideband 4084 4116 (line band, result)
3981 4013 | -0.11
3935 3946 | 0.19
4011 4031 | -0.16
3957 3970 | 0.26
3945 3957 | 0.01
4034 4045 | -0.16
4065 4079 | -0.10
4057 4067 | -0.11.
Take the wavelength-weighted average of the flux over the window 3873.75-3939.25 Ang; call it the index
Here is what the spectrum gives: 7.58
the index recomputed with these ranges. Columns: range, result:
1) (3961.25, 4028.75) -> 8.74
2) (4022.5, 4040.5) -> 9.95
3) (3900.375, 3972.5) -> 7.48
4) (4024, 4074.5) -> 10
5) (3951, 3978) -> 7.03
